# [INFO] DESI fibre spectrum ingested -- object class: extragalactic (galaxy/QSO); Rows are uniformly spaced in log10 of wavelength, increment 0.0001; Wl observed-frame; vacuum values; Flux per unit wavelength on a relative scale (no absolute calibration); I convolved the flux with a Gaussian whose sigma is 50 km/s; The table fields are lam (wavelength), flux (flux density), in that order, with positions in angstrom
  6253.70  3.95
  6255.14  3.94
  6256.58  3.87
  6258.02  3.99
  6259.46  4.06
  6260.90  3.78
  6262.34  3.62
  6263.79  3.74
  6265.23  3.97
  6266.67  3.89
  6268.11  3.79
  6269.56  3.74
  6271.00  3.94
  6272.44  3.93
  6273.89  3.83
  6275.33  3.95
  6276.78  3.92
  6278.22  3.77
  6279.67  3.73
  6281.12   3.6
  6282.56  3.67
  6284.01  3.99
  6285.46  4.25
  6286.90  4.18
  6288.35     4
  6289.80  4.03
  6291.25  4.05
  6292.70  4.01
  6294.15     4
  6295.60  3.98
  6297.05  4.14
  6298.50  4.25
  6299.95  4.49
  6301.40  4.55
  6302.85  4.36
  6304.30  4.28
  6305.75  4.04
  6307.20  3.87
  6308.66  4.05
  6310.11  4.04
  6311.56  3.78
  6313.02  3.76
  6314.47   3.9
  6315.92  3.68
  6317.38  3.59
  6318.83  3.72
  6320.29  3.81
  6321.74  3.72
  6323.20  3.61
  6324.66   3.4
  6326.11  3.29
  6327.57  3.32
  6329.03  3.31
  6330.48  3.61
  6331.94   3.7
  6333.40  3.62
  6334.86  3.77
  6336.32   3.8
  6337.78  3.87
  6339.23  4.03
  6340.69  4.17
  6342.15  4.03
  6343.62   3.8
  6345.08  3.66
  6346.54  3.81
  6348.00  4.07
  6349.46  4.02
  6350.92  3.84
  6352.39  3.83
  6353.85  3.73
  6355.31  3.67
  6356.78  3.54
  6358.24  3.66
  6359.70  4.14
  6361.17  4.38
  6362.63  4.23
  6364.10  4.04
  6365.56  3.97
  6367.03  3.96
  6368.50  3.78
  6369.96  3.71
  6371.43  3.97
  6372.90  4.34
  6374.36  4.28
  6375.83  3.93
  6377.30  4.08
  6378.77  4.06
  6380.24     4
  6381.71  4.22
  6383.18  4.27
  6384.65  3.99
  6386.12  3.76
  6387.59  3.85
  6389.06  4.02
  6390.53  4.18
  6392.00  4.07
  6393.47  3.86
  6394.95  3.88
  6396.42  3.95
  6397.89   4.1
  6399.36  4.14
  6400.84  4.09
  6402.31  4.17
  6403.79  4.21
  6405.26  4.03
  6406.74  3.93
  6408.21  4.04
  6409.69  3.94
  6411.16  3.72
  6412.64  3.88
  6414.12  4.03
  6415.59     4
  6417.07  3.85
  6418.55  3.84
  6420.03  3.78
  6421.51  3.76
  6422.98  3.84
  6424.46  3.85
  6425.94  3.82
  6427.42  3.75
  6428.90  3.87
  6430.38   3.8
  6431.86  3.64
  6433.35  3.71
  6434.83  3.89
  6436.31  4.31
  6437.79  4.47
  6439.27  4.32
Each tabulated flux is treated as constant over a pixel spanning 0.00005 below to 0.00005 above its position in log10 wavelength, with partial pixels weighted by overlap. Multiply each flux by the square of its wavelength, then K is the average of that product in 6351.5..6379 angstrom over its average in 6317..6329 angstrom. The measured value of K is 1.1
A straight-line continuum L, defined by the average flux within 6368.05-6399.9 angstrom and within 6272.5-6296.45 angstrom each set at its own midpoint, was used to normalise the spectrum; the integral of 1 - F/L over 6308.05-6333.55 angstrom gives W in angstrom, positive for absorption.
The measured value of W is 2.0 angstrom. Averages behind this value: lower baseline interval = 3.93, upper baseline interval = 4.02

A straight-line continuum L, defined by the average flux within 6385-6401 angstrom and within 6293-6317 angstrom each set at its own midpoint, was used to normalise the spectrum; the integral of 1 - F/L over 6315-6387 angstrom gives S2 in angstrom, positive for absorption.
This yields 3.05 angstrom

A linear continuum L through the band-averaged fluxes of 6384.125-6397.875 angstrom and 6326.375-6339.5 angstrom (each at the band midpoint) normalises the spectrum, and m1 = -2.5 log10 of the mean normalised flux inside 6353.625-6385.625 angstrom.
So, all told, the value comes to -0.04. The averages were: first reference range 3.65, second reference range 3.96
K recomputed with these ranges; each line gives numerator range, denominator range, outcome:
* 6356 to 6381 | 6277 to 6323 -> 1.03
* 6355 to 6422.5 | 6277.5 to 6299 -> 1.04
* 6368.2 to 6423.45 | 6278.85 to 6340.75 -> 1.06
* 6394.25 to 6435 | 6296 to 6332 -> 1.05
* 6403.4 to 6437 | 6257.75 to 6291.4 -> 1.05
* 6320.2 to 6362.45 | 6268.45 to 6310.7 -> 0.95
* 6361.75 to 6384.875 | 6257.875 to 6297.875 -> 1.07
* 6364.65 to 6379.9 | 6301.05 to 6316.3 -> 1.02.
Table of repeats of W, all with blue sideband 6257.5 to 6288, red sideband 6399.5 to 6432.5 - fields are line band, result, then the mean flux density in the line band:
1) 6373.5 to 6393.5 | -0.8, 4.05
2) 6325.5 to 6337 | 1.0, 3.55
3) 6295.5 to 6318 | -1.0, 4.05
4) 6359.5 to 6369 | -0.4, 4.07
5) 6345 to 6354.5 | 0.1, 3.87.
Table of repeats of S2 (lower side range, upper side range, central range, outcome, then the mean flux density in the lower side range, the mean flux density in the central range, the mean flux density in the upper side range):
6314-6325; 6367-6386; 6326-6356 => 0.38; 3.68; 3.77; 4.04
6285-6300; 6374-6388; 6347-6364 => 0.58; 4.11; 3.92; 4.04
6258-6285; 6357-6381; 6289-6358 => 1.27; 3.84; 3.86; 4.02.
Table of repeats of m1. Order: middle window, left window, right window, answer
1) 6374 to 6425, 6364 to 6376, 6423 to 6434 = -0.03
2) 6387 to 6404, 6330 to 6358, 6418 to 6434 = -0.07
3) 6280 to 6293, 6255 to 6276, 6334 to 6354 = -0.03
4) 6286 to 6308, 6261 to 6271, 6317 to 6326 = -0.12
